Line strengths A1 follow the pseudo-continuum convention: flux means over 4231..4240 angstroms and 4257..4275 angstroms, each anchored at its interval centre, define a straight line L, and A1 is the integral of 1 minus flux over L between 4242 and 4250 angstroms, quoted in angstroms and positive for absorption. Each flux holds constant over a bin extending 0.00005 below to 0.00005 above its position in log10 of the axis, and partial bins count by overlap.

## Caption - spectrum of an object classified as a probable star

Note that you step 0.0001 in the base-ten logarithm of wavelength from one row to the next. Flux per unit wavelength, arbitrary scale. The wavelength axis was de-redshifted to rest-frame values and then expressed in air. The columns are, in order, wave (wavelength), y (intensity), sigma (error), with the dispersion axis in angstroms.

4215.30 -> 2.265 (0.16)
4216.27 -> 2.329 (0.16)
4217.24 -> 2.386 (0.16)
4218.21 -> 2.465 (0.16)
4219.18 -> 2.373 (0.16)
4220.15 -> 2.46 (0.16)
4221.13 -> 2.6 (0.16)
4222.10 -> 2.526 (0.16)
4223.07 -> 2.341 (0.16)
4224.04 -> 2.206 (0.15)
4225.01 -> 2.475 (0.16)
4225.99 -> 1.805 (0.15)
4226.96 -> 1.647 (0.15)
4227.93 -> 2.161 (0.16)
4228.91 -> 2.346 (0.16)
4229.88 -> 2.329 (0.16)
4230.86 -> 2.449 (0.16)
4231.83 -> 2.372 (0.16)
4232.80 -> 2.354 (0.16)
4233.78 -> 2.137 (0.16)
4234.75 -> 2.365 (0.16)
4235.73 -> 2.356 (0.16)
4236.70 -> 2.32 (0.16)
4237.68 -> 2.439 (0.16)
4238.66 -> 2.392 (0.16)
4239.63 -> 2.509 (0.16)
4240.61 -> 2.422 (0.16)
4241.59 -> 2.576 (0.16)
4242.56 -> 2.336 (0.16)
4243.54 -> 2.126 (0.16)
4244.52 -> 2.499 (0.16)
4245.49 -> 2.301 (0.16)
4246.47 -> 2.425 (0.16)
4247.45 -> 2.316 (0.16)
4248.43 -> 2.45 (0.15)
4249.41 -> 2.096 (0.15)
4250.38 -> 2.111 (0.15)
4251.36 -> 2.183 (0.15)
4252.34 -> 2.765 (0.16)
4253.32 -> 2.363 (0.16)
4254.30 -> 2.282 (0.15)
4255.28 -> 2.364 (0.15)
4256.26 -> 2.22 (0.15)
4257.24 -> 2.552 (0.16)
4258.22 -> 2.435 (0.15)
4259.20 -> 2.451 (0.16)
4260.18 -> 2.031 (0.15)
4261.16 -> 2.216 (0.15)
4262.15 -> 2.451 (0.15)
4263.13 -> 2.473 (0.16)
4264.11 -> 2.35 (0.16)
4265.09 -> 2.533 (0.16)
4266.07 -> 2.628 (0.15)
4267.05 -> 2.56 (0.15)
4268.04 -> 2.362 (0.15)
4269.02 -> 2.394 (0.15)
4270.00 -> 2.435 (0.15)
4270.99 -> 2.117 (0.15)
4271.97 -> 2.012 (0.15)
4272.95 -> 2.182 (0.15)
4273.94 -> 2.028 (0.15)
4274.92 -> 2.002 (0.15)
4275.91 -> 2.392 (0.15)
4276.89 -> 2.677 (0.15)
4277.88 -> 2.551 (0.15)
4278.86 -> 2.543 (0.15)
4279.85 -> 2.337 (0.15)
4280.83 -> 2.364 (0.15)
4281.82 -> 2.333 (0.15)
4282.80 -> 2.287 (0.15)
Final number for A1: 0.1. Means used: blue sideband 2.36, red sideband 2.33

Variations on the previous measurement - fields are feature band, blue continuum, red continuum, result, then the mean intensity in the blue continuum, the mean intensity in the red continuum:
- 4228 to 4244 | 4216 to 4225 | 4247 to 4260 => 0.16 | 2.42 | 2.35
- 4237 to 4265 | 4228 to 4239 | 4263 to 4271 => 0.36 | 2.34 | 2.44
